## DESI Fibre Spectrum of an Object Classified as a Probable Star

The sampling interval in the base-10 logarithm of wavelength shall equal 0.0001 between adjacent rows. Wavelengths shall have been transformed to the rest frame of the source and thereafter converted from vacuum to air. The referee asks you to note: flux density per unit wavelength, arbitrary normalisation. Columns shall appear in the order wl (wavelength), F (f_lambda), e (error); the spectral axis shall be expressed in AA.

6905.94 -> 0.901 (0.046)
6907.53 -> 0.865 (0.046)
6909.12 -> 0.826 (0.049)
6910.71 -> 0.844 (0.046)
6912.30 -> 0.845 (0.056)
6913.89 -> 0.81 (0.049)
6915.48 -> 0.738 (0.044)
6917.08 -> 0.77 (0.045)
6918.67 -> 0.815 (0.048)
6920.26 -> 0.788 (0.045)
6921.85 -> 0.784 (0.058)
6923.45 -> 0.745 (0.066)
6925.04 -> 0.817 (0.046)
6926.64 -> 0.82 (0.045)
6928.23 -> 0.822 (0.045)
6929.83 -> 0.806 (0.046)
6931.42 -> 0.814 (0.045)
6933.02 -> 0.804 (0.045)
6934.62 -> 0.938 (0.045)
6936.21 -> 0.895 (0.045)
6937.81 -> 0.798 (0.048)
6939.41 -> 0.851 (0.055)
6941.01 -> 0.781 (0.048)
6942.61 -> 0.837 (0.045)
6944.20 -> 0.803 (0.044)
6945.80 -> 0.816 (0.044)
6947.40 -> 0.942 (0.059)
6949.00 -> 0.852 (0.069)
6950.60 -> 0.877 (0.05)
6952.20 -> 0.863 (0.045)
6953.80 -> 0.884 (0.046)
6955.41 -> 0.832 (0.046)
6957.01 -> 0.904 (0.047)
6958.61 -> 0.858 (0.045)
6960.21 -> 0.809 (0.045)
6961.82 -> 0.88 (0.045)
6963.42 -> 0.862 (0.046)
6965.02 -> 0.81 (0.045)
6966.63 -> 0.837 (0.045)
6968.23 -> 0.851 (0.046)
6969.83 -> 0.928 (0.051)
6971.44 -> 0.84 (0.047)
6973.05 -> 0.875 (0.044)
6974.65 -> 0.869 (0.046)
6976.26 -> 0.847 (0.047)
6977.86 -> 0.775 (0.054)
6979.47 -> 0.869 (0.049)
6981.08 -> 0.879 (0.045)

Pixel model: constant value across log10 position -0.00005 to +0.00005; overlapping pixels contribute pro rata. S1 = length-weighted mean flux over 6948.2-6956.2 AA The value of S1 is 0.861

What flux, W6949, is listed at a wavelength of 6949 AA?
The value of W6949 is 0.852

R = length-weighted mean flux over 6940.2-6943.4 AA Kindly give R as 0.808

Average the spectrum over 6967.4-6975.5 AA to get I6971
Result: 0.872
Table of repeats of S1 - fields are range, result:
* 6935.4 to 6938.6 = 0.848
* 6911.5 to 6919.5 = 0.796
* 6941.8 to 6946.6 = 0.82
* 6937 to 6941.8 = 0.809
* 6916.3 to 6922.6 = 0.791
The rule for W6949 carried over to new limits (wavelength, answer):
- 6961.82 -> 0.88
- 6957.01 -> 0.904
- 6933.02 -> 0.804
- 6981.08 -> 0.879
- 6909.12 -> 0.826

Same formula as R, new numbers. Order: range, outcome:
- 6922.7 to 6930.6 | 0.802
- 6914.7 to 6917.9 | 0.754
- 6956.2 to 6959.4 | 0.882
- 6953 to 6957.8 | 0.872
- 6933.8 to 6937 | 0.917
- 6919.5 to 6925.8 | 0.784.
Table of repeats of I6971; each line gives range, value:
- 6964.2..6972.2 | 0.853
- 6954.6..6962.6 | 0.856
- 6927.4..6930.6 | 0.814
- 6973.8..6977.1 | 0.859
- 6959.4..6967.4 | 0.839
